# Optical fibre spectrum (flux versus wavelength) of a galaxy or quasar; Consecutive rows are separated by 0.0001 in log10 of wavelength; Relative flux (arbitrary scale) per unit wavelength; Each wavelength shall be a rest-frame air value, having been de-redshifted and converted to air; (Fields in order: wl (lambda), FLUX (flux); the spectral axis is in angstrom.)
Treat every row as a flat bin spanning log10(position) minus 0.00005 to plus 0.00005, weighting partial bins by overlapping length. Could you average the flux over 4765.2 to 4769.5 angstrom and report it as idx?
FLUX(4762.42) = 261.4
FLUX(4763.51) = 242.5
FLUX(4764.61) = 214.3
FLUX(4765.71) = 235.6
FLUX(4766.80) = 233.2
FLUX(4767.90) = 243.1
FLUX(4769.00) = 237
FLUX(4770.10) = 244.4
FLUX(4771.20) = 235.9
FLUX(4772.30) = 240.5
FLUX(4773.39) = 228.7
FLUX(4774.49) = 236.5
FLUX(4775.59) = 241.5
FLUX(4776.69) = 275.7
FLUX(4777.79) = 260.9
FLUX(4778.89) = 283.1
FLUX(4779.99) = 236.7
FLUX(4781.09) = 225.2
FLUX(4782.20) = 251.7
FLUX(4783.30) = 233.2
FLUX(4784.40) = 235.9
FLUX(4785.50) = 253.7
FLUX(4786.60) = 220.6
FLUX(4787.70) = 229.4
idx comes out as 237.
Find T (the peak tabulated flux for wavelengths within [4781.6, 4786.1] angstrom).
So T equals 253.7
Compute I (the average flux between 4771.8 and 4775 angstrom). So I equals 236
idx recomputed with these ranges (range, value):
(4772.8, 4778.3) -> 249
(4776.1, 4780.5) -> 264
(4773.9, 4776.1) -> 239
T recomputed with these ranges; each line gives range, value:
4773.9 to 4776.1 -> 241.5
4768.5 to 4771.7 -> 244.4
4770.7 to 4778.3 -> 275.7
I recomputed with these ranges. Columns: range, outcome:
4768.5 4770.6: 240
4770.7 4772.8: 238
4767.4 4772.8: 240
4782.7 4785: 236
